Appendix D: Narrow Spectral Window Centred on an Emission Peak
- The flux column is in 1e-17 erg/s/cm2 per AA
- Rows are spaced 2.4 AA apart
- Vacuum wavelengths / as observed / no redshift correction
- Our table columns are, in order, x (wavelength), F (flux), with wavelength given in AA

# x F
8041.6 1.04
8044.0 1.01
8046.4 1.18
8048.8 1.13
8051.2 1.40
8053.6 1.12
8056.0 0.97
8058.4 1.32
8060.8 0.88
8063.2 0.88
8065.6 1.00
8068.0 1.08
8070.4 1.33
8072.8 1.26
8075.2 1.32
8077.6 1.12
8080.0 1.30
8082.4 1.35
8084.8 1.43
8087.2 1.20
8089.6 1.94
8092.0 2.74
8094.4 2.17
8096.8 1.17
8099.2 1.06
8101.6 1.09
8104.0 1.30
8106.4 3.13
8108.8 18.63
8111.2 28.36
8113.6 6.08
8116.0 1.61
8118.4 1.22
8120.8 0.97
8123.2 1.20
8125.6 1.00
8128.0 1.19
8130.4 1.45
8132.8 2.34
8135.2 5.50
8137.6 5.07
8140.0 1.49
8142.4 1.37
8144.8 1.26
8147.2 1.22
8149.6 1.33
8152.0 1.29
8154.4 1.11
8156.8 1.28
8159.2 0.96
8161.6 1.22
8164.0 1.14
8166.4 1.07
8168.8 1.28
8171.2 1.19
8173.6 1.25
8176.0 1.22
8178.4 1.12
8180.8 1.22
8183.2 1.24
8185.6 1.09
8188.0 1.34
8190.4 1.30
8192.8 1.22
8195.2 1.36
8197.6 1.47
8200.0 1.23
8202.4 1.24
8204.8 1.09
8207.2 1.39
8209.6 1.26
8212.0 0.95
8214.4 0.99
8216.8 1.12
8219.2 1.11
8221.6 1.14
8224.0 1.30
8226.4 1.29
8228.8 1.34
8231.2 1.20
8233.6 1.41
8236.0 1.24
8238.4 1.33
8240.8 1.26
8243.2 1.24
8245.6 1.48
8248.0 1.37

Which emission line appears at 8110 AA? H-alpha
